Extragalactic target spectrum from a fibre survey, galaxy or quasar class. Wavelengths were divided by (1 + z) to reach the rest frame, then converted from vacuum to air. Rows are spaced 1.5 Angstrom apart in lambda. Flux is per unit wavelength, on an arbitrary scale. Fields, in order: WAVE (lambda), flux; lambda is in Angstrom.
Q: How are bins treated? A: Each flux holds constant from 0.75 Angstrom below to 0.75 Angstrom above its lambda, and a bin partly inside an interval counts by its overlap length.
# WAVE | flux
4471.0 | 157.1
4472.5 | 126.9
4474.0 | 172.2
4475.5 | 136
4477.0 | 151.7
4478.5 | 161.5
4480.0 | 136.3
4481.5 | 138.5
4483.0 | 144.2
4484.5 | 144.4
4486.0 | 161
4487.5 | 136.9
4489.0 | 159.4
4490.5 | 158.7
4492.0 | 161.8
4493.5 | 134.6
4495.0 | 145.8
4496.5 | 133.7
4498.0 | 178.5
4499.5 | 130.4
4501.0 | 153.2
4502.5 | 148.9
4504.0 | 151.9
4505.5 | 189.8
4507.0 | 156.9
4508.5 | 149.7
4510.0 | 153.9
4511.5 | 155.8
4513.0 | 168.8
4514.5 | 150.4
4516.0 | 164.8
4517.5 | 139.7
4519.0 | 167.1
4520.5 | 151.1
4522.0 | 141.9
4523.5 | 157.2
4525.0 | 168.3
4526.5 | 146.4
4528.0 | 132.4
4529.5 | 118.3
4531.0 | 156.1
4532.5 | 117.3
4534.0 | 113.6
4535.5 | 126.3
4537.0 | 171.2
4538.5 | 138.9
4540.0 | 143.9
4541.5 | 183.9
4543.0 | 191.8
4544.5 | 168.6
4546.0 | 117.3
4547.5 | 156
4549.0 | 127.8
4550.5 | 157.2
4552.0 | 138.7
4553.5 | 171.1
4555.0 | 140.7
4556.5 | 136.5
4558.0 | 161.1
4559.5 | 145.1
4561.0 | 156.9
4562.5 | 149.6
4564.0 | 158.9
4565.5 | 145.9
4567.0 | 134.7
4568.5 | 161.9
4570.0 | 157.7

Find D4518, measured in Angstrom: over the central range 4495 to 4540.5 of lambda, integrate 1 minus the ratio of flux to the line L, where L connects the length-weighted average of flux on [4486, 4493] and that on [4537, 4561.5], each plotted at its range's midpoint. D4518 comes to 1.3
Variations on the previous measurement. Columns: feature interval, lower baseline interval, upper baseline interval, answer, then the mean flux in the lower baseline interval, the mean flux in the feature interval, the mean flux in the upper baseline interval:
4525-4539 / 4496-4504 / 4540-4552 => 1.49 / 150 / 137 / 155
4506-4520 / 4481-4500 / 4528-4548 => -0.91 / 149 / 157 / 146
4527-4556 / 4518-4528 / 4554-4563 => 0.99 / 153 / 146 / 149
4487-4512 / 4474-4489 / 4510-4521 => -0.10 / 148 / 153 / 157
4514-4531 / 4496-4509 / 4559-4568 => 0.45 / 155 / 149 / 149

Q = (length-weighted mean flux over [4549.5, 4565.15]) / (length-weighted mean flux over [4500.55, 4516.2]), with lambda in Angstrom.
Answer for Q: 0.95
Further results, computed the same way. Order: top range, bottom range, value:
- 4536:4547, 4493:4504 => 1.08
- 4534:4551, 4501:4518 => 0.96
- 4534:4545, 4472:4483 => 1.07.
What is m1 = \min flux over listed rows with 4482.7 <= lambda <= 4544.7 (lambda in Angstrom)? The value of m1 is 113.6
